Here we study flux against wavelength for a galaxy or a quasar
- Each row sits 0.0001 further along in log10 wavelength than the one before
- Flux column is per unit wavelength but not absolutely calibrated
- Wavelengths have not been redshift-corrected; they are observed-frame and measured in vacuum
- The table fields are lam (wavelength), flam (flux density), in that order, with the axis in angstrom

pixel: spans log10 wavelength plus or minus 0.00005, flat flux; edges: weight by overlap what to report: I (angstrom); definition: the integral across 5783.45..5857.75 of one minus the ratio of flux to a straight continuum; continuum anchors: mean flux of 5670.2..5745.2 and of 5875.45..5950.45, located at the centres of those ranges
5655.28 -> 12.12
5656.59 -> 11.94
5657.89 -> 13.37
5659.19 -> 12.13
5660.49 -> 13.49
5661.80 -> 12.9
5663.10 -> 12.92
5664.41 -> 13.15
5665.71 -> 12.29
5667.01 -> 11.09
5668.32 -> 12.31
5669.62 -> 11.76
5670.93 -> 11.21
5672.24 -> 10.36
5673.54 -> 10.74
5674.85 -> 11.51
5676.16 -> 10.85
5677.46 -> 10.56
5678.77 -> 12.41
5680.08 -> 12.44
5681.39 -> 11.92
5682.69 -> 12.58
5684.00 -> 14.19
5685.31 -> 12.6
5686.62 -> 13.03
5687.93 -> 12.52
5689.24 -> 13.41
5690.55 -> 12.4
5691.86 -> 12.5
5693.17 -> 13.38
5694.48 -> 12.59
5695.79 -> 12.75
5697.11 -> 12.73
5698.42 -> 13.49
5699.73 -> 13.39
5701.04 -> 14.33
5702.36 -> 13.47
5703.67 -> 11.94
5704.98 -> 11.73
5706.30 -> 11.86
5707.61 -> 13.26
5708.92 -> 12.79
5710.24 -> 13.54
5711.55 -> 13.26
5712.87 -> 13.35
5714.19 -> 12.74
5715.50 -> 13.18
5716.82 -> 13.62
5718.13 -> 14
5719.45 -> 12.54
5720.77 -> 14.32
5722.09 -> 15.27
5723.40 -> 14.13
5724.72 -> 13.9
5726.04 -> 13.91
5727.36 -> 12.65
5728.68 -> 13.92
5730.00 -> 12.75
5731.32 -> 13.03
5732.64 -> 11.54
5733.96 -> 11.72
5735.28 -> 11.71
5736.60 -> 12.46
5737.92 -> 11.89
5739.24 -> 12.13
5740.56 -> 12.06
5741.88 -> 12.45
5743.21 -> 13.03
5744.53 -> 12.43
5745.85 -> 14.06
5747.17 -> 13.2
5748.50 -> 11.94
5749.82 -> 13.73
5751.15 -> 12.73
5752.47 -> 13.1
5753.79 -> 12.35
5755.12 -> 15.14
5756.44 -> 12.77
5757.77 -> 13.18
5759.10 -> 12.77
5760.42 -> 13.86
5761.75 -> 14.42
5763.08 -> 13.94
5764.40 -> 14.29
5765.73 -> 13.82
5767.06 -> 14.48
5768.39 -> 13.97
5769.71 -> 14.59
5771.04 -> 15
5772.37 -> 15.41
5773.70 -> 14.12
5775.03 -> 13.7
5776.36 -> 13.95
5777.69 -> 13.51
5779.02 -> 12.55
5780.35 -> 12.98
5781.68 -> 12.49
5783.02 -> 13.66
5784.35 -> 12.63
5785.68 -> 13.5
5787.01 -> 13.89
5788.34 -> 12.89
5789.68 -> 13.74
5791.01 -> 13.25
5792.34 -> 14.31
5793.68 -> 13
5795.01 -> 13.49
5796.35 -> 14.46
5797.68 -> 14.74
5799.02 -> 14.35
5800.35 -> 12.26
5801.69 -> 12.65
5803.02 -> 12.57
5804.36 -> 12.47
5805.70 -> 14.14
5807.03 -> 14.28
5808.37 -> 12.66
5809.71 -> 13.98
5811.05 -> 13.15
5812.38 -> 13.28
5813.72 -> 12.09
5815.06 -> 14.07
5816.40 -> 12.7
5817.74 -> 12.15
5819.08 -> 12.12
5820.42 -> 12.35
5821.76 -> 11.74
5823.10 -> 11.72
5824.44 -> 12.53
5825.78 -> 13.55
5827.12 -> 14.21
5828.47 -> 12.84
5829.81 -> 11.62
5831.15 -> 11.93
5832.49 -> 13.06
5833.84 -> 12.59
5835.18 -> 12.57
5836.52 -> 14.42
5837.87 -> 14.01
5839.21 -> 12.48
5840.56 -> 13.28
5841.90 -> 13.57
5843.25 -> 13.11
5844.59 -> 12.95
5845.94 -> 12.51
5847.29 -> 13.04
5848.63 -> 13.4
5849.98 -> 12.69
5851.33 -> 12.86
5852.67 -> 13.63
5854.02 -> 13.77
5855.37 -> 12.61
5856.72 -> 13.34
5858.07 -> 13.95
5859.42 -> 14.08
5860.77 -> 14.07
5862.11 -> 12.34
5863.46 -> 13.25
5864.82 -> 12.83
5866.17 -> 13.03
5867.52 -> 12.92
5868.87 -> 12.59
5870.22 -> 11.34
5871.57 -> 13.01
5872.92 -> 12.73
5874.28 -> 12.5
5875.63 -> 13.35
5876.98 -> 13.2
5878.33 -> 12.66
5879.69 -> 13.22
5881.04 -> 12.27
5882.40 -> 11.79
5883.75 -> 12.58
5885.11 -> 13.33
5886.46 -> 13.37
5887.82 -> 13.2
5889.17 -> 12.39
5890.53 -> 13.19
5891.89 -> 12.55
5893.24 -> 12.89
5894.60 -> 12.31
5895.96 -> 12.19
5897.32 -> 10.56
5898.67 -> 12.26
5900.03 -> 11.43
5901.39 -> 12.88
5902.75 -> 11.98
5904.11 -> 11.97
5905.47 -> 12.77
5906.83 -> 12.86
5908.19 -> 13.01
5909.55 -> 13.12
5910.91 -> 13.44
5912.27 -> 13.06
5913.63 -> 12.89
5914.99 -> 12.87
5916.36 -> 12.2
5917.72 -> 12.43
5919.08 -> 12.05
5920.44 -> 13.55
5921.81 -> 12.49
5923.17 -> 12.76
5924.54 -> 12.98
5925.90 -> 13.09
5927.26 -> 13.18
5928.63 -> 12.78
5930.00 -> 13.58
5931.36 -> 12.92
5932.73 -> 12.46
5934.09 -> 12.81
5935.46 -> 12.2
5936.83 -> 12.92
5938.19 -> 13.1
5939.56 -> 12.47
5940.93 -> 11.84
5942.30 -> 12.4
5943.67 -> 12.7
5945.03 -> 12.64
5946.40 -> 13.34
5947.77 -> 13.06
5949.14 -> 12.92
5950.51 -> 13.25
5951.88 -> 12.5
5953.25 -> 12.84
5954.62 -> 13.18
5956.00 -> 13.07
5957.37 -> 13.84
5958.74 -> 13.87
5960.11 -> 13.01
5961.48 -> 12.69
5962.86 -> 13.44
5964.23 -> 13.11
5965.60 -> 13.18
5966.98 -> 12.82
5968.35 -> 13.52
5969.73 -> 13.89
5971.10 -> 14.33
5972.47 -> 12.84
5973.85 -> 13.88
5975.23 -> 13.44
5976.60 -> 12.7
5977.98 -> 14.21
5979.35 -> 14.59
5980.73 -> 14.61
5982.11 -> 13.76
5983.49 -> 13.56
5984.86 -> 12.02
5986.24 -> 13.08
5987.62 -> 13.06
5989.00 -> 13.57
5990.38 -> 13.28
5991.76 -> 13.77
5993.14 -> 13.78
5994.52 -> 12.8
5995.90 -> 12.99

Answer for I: -2.42 angstrom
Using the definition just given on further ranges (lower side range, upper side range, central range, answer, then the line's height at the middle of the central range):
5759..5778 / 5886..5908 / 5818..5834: 1.05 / 13.4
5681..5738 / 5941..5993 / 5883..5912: 1.37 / 13.2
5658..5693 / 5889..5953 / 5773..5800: -2.42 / 12.4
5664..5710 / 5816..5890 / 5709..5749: -1.61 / 12.5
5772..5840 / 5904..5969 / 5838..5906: 1.20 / 13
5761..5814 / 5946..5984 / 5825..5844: 0.68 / 13.6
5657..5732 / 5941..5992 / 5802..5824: 0.27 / 13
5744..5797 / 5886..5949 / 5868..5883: 0.37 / 12.9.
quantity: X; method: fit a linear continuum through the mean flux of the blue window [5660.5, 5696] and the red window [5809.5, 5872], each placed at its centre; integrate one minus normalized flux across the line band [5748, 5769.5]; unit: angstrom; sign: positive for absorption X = -1.6 angstrom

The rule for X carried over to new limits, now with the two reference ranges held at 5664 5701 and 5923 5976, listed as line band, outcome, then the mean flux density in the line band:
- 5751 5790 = -3.40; 13.7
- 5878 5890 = 0.10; 12.8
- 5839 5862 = -0.84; 13.2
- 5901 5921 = 0.33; 12.7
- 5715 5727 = -1.38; 13.8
